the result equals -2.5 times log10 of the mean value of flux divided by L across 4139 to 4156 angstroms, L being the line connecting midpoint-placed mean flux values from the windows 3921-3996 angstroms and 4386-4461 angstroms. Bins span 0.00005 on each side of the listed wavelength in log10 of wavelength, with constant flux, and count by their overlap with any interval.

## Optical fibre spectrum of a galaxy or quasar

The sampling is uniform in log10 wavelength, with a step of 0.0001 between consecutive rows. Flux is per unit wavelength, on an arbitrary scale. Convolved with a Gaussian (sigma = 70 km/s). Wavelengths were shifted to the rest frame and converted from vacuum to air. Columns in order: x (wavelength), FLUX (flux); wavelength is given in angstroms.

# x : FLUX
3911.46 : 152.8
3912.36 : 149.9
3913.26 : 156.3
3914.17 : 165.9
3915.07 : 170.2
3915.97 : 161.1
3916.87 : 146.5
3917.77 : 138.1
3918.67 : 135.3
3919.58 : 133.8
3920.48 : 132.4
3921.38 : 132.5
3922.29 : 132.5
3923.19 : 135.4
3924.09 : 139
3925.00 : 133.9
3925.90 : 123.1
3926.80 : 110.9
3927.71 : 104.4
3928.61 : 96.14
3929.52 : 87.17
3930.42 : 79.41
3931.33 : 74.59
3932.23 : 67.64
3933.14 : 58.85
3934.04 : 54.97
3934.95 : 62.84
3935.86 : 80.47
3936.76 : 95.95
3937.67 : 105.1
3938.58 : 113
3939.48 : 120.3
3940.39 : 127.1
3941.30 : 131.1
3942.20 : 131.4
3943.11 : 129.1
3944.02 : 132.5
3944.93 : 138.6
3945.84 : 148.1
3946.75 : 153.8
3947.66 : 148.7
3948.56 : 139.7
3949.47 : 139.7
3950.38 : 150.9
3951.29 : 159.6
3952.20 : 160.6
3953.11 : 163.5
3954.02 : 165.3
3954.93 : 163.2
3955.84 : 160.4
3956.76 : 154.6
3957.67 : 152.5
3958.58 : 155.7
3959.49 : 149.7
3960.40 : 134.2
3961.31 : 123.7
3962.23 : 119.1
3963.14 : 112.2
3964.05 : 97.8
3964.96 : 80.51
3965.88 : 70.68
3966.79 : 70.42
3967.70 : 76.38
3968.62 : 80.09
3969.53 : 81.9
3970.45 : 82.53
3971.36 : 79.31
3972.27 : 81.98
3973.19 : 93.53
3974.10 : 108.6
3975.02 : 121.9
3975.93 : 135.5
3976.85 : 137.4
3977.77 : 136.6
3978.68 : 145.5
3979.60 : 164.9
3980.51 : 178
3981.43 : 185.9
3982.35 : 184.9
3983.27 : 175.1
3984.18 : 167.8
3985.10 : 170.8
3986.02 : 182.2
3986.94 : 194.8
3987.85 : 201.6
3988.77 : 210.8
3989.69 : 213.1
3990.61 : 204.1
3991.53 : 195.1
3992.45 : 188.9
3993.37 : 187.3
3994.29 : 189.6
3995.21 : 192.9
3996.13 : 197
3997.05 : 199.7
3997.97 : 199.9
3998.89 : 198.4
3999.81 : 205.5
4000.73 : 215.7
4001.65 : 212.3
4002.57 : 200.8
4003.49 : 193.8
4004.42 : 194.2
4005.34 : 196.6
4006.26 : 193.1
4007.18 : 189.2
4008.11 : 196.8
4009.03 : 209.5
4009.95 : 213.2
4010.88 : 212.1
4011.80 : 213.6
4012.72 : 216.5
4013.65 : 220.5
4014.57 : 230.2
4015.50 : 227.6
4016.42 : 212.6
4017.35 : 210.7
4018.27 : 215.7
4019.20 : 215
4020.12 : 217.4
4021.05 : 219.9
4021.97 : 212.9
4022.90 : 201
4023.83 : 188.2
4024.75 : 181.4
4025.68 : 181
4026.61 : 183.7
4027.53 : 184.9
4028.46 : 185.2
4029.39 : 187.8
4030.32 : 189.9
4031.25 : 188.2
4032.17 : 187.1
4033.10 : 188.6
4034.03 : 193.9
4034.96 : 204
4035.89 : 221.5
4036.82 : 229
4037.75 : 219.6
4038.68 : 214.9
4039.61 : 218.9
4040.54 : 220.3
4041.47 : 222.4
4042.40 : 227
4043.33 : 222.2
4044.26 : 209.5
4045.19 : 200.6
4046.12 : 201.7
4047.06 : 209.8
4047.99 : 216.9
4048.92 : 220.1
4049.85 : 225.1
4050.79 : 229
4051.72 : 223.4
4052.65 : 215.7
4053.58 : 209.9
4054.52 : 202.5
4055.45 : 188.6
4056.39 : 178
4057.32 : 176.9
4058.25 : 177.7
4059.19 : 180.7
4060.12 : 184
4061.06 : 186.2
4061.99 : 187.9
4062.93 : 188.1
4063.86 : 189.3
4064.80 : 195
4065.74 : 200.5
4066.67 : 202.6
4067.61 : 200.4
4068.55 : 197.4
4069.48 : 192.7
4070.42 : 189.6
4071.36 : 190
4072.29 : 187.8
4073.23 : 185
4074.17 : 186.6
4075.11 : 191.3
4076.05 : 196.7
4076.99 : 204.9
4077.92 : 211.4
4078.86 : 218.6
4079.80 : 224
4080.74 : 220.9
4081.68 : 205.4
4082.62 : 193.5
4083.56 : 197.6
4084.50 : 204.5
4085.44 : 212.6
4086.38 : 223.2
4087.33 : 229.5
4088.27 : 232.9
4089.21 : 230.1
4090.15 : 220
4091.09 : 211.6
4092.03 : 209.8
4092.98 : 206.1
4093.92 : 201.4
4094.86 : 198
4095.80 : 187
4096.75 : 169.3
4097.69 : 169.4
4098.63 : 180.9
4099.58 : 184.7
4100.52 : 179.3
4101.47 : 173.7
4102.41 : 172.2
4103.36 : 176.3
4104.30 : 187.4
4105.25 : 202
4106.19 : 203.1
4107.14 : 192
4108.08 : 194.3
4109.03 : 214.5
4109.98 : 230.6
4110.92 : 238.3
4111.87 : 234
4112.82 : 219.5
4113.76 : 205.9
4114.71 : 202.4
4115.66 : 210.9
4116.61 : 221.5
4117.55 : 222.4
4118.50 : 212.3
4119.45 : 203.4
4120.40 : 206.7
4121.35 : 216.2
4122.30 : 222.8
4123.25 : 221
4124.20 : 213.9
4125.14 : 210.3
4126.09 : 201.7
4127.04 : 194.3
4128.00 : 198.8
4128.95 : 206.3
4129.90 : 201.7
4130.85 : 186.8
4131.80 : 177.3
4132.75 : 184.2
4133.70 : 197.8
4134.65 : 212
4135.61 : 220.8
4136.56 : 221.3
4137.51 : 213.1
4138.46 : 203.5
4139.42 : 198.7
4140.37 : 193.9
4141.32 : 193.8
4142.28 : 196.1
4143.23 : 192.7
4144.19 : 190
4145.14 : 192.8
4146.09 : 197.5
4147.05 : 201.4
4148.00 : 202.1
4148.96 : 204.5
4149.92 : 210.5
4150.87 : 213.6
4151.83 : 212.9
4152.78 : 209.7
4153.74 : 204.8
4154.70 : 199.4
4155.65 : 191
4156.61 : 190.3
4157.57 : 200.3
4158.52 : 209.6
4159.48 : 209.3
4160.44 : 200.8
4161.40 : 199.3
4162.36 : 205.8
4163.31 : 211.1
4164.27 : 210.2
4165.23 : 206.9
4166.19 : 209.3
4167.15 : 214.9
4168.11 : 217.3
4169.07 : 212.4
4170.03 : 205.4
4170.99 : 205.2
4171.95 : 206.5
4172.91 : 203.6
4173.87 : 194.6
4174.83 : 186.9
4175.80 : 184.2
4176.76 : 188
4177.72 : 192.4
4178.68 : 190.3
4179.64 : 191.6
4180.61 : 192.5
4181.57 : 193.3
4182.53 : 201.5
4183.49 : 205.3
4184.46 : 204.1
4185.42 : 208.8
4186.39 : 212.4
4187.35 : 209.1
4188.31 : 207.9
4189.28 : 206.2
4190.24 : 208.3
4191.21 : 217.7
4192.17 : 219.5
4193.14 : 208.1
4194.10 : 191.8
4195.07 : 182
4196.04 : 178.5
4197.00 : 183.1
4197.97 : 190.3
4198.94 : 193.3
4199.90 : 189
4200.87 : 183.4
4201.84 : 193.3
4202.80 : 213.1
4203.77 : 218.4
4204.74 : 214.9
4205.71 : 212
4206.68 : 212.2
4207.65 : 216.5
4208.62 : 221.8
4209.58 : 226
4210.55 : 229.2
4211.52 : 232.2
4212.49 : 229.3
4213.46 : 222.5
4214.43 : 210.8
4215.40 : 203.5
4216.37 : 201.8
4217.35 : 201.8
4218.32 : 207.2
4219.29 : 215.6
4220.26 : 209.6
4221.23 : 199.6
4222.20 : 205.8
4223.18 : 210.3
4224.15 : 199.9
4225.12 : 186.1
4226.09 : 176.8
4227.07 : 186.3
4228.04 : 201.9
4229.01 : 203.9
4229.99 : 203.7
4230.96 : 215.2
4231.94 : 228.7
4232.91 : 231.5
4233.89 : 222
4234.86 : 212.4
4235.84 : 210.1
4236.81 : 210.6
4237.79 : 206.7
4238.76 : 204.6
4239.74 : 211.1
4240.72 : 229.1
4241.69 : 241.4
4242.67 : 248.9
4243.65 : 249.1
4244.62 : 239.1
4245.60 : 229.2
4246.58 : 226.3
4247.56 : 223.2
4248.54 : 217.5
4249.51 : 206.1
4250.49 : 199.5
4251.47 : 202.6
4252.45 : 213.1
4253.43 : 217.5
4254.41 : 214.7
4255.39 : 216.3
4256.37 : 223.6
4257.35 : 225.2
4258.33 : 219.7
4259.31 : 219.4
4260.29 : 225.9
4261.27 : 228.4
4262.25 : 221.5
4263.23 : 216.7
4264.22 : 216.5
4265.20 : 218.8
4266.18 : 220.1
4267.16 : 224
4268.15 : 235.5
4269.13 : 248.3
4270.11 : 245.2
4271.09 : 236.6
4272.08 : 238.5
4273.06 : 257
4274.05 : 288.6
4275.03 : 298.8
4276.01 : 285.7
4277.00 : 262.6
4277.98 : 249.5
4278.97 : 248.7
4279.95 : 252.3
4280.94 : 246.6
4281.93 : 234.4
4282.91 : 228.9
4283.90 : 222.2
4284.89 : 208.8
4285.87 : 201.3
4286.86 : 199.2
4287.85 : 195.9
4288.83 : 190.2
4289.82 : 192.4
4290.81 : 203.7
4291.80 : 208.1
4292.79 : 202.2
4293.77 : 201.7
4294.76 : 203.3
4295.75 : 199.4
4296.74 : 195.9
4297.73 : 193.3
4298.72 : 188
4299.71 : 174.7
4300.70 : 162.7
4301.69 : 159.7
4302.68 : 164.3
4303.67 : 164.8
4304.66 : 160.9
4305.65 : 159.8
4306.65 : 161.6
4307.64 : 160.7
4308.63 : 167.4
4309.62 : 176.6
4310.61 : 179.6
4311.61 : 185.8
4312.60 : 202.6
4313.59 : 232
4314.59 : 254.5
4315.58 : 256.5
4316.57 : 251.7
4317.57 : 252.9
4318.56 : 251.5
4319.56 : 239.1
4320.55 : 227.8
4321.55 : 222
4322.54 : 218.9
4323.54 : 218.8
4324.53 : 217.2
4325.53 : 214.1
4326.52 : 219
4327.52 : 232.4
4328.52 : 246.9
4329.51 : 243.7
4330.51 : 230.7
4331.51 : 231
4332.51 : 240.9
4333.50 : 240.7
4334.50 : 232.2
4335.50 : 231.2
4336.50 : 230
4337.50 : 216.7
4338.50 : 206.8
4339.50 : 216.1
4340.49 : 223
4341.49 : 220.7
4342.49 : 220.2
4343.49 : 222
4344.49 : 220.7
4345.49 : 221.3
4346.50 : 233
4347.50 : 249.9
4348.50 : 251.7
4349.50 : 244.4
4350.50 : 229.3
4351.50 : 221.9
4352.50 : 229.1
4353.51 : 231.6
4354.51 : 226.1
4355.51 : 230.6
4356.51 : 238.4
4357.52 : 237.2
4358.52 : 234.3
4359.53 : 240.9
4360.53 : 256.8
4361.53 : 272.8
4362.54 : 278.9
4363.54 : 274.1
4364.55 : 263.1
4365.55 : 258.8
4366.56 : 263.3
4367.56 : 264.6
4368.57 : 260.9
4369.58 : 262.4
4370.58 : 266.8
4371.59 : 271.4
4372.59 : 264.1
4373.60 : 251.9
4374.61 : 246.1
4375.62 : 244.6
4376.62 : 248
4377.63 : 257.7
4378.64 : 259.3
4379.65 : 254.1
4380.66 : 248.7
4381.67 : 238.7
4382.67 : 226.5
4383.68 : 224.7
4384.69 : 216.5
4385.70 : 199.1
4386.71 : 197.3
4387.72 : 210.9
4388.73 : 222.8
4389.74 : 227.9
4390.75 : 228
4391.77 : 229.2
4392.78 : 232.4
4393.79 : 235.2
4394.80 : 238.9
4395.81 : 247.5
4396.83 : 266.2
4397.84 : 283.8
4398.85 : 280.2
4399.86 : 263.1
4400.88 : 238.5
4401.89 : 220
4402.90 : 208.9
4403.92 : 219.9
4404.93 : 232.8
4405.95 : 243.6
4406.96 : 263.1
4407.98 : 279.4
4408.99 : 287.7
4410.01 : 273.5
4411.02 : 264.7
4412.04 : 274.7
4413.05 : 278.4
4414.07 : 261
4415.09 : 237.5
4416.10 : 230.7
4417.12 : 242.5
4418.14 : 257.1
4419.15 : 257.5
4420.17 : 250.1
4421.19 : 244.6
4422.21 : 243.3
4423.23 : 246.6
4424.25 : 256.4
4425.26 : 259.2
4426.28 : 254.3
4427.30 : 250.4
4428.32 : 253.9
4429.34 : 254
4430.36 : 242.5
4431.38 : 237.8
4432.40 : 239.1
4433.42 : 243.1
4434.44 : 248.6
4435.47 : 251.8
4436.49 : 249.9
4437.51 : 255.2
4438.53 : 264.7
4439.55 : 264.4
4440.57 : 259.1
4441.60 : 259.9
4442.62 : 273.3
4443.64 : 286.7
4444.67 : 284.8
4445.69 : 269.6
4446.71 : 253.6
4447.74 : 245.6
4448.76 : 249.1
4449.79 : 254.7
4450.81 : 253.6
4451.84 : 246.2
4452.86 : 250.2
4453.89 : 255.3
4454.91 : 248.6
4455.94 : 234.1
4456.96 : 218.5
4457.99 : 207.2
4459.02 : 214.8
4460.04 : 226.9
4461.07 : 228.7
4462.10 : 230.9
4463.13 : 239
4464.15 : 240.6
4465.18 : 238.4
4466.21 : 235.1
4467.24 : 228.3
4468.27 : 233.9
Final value -0.12 mag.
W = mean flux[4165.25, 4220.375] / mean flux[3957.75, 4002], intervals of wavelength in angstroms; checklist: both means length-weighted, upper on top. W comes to 1.35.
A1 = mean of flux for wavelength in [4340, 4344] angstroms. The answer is 221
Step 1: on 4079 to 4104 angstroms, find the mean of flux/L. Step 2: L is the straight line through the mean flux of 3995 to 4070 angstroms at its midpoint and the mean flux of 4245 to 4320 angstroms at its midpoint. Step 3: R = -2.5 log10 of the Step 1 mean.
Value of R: 0.03 mag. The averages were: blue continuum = 203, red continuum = 216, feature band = 201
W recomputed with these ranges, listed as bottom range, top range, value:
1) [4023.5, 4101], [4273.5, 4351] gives 1.08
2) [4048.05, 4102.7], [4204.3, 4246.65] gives 1.08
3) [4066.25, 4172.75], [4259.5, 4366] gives 1.10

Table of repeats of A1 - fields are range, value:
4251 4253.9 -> 211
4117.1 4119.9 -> 212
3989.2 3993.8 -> 198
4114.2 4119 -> 214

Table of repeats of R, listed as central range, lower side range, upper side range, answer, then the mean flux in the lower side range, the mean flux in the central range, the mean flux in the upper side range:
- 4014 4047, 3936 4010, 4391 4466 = -0.24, 153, 206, 250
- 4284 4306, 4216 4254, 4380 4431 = 0.19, 213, 189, 245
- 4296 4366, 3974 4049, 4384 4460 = 0.07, 197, 221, 247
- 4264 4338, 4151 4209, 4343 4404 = 0.04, 203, 218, 243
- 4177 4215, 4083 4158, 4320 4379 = 0.05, 203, 205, 239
